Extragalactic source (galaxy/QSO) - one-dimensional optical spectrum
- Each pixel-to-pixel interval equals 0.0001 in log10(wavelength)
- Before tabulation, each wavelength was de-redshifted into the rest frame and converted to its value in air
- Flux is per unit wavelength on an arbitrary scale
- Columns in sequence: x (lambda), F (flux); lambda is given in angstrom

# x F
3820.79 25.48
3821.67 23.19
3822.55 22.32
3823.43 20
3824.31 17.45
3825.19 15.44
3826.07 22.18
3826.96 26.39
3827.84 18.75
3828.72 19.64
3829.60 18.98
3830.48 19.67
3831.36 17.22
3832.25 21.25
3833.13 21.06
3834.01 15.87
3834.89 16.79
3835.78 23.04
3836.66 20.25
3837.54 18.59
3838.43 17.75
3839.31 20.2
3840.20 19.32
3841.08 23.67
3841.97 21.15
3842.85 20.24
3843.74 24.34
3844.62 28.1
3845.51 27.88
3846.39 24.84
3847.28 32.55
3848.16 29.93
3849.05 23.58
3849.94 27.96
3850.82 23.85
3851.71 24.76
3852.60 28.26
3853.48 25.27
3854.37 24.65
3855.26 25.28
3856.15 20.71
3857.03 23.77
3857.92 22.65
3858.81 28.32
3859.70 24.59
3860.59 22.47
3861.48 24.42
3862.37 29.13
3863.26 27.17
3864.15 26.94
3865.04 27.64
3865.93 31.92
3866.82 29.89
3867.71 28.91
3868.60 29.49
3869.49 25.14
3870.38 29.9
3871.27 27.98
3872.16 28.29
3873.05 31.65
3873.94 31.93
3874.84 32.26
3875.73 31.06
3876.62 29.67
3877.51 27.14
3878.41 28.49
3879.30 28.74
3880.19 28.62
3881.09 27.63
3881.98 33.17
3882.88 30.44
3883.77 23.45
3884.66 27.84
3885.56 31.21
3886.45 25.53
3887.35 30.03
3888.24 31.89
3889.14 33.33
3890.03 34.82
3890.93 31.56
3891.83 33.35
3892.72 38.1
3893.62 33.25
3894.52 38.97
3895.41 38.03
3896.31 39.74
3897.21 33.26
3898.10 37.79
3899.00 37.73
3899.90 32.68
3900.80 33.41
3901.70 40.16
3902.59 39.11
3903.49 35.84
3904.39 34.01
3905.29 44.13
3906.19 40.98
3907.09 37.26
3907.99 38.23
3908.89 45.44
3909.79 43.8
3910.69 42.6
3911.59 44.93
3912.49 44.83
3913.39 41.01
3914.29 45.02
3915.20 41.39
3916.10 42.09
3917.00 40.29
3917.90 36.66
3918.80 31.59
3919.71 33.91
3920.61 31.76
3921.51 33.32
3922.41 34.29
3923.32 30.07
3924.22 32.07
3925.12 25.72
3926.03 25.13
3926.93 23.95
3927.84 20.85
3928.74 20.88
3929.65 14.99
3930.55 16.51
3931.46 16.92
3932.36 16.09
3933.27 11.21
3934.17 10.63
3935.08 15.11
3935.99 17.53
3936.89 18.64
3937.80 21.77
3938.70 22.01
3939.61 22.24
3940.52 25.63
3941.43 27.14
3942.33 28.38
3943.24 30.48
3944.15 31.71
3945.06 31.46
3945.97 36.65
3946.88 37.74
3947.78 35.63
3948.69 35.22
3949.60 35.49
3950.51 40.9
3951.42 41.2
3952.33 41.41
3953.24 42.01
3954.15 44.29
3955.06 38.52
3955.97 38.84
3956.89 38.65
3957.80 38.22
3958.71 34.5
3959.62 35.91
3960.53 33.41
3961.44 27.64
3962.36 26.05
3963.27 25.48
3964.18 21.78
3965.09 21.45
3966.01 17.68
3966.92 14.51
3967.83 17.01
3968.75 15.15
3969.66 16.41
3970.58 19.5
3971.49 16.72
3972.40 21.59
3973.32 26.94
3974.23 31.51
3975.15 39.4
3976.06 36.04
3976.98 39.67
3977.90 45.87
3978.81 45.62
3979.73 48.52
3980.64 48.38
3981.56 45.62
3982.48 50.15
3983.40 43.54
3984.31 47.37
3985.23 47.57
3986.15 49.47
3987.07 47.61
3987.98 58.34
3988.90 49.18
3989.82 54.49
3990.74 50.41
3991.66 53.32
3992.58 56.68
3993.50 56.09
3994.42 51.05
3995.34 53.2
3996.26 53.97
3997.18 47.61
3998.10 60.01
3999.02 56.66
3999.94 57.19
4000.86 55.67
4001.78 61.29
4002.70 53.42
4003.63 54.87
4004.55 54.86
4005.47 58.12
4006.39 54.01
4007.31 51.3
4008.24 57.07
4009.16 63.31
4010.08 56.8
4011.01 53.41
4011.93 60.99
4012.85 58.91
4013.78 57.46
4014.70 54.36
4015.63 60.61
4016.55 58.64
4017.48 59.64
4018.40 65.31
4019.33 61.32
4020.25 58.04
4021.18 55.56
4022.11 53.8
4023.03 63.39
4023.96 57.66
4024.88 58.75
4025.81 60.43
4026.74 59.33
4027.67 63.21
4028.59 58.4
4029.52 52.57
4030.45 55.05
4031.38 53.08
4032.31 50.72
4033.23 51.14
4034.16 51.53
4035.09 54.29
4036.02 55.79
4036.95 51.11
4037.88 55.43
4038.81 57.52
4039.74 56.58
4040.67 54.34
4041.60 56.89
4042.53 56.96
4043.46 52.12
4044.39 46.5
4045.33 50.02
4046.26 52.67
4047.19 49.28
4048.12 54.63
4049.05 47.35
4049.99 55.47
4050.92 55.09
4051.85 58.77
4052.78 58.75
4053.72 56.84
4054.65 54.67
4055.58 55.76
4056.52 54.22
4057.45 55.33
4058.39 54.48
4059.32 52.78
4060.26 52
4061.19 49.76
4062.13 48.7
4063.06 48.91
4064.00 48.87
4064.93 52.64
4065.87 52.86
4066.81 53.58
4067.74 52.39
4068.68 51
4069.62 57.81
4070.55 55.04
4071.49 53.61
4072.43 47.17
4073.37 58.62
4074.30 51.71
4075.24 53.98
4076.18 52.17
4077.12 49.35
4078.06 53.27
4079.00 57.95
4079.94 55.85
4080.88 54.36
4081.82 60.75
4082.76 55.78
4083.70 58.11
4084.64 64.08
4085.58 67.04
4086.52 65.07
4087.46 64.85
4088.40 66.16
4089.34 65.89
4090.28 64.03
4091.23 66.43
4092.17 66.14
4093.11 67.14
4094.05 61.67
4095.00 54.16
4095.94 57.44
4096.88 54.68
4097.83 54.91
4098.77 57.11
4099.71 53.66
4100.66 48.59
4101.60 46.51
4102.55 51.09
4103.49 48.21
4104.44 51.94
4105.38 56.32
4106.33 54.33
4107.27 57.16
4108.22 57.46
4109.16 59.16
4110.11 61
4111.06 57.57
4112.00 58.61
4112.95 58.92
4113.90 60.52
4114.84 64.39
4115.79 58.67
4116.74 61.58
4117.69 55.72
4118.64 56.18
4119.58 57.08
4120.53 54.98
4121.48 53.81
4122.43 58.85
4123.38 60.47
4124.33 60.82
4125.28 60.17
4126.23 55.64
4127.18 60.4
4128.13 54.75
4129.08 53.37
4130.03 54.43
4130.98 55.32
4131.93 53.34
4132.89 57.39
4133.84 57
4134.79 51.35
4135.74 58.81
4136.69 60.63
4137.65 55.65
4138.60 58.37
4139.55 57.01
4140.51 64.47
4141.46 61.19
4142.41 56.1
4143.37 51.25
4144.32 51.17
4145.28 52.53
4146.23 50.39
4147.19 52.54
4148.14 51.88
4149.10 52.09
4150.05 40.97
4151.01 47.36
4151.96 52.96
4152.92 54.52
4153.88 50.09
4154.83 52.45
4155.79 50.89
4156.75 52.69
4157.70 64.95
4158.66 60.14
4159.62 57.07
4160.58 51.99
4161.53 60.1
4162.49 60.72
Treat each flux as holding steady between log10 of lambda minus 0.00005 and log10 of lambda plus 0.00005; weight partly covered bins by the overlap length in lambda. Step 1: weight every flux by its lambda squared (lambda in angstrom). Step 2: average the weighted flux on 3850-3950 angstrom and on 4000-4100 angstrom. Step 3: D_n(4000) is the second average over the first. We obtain 2.00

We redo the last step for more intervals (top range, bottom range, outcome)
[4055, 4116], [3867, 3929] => 1.84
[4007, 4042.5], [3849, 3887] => 2.24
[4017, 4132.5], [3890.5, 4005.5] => 1.64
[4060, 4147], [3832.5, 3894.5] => 2.36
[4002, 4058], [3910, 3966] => 1.91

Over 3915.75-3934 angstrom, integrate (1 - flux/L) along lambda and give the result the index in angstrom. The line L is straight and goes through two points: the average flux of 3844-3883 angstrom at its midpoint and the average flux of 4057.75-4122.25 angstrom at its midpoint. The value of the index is 4.47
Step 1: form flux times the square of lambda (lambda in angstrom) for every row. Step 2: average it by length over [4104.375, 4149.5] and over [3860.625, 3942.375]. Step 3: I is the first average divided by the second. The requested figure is 2.07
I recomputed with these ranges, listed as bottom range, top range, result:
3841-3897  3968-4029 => 1.89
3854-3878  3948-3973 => 1.13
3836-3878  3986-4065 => 2.30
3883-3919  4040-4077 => 1.56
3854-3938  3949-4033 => 1.60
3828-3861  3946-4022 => 2.09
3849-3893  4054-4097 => 2.21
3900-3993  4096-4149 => 1.80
